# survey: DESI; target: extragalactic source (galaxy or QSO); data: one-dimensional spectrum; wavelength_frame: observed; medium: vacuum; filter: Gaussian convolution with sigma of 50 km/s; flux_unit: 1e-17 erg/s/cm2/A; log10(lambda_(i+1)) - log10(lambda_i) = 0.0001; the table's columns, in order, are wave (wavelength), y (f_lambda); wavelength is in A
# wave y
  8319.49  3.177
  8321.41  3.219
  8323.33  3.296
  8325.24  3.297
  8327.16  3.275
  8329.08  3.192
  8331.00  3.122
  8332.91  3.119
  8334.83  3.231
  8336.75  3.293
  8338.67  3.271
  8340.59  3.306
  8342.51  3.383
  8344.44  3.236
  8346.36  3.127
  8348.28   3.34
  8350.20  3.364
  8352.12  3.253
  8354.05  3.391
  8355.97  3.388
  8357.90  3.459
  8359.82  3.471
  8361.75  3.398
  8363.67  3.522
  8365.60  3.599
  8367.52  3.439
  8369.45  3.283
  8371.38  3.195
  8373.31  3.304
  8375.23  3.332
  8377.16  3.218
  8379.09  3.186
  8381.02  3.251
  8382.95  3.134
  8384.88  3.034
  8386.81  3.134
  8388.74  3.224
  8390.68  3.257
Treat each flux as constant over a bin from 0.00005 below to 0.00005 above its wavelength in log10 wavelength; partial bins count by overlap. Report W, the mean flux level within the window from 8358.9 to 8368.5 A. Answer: 3.49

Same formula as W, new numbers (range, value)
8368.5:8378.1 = 3.27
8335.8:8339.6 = 3.28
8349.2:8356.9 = 3.35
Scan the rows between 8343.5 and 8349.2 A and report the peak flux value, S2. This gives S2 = 3.34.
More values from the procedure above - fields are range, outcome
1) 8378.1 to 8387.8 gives 3.251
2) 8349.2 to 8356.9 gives 3.391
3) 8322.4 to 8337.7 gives 3.297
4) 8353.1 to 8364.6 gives 3.522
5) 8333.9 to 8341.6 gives 3.306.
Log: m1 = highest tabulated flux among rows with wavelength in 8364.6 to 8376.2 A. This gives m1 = 3.599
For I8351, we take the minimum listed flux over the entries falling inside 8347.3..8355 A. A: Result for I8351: 3.253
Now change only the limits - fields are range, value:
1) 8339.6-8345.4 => 3.236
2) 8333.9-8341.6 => 3.231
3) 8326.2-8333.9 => 3.119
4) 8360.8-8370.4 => 3.283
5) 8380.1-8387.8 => 3.034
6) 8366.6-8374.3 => 3.195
